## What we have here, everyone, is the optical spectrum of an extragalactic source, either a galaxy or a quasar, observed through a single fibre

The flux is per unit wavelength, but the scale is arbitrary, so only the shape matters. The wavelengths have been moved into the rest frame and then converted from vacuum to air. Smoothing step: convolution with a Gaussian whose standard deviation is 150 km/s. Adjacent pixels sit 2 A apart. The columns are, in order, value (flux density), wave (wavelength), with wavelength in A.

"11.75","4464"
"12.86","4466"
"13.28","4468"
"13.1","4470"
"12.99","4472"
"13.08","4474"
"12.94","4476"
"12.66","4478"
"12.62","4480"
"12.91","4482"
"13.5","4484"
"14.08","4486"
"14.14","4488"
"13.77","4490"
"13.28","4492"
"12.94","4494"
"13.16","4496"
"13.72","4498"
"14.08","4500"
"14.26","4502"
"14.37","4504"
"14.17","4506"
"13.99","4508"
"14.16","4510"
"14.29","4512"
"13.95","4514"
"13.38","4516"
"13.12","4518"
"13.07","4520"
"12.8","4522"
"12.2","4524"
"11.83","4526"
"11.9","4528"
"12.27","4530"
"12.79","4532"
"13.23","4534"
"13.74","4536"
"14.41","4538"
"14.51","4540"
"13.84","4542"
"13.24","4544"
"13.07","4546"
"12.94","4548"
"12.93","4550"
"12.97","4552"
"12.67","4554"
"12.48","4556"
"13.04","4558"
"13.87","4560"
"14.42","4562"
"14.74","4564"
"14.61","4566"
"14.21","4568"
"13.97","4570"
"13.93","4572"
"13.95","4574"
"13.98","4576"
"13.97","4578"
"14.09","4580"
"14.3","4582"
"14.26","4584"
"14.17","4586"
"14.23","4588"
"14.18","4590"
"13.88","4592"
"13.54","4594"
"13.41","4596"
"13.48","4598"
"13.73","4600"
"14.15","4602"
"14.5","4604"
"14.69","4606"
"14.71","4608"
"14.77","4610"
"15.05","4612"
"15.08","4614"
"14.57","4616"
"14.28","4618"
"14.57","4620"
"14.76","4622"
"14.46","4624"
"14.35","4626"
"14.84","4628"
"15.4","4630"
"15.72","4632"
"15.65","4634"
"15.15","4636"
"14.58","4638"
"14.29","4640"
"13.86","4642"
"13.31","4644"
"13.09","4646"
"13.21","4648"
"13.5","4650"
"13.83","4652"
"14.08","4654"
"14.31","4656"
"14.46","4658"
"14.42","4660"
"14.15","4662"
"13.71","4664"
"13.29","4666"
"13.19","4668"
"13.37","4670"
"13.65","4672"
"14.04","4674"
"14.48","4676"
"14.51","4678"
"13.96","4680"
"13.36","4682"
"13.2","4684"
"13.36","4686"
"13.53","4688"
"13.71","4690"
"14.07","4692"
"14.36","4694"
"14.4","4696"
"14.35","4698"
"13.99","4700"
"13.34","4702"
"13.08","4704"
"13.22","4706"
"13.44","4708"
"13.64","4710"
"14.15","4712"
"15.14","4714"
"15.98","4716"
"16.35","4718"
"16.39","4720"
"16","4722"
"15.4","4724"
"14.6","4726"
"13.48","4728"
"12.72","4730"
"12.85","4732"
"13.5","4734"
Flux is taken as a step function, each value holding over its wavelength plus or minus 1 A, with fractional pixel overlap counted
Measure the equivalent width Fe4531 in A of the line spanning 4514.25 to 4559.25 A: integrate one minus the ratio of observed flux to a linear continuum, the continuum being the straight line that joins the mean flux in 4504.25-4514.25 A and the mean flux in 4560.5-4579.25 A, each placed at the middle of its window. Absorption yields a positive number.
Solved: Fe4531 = 3.57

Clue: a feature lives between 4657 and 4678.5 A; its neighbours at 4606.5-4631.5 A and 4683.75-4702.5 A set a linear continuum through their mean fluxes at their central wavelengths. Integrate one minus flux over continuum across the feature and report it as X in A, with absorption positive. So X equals 0.4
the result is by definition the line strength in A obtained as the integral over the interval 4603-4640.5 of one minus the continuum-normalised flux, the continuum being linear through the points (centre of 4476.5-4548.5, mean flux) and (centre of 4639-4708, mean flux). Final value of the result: -3.2 A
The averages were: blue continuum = 13.4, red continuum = 13.8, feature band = 14.8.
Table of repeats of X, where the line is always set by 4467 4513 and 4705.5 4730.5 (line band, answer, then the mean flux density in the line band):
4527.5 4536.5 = 0.6 A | 12.8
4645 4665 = 0.7 A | 13.9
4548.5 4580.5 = 0.5 A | 13.7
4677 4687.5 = 0.6 A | 13.7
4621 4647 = -0.5 A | 14.6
